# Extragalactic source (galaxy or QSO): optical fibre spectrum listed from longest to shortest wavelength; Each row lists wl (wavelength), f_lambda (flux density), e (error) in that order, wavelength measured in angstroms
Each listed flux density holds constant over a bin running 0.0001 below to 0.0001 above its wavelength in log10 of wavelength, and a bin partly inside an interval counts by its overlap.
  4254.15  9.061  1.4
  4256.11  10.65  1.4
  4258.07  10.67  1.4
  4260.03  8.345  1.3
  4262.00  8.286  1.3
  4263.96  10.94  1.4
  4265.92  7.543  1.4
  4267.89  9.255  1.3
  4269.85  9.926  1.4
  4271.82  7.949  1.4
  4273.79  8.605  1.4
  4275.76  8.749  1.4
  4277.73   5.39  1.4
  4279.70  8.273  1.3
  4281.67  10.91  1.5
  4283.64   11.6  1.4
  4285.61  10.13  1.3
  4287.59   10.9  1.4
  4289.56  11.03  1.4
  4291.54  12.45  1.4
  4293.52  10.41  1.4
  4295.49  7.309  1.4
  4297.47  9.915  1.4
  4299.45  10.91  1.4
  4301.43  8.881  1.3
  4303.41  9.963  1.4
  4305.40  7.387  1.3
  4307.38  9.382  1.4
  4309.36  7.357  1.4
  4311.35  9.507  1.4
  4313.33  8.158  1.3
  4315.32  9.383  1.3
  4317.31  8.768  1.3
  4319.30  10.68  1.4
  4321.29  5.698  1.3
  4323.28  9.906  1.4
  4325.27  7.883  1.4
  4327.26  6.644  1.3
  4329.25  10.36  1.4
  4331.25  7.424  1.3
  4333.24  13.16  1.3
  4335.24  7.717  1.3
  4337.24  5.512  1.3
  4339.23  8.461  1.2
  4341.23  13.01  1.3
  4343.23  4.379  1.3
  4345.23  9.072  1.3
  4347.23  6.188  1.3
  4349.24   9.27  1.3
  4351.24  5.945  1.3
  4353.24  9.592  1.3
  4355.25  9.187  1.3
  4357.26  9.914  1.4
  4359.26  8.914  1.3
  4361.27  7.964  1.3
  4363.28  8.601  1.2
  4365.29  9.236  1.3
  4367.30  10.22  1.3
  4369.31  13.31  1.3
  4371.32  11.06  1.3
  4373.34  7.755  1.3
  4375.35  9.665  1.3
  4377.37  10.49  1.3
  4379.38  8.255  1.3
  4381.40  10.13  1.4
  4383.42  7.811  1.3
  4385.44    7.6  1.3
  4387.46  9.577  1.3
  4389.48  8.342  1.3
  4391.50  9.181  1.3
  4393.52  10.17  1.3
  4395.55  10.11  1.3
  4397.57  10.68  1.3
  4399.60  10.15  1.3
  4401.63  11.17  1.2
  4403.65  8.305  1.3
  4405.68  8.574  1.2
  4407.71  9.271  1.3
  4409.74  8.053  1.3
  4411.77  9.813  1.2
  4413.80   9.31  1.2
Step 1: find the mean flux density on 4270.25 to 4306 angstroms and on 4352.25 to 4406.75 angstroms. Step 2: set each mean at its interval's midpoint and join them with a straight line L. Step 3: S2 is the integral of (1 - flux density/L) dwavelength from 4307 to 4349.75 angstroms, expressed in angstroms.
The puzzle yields 4.4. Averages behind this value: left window 9.52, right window 9.48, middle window 8.52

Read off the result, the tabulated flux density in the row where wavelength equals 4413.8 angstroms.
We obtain 9.31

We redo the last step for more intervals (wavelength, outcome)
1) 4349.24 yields 9.27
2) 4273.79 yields 8.605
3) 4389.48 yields 8.342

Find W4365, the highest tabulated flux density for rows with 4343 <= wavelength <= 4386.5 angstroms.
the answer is 13.31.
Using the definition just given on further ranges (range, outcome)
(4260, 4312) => 12.45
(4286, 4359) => 13.16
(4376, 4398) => 10.68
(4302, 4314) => 9.963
